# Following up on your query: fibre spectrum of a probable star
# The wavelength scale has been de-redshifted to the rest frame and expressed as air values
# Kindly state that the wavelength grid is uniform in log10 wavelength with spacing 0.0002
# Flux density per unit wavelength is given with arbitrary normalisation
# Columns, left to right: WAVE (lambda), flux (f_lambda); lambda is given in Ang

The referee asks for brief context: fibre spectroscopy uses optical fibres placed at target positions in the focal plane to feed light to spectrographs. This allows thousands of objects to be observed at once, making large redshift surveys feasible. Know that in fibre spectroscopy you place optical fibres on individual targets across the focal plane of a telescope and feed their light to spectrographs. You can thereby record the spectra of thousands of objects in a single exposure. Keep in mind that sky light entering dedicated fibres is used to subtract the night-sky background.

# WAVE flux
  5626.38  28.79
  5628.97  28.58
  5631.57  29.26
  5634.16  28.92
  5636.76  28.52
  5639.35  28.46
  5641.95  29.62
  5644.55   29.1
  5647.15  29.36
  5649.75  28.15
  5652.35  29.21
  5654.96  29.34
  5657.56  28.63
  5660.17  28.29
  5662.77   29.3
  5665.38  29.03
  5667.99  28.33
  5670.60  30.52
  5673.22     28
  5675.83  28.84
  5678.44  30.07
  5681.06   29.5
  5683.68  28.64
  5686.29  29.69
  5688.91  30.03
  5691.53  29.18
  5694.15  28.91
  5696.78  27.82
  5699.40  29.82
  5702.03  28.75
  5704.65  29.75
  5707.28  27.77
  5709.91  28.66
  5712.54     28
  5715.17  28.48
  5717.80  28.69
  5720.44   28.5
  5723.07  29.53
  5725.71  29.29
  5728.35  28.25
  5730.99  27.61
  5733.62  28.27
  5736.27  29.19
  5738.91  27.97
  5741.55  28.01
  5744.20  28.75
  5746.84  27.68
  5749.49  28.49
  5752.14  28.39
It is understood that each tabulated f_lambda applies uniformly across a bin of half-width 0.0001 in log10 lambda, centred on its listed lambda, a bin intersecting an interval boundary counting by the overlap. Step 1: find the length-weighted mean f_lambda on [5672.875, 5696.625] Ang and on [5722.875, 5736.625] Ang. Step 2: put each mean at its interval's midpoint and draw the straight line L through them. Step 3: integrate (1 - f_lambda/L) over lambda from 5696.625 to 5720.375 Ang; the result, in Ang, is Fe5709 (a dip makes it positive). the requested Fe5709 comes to 0.2 Ang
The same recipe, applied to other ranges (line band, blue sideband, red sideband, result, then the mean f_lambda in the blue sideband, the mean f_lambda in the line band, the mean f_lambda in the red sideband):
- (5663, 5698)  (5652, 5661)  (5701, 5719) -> -0.48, 28.8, 29.1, 28.6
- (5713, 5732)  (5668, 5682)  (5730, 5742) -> -0.08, 29.3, 28.6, 28.3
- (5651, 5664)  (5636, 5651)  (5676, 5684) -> 0.06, 28.9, 29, 29.4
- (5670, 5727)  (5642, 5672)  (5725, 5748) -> -0.67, 29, 29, 28.3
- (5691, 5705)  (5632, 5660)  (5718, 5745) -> -0.15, 28.9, 29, 28.5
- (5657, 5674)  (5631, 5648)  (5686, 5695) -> 0.19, 29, 28.9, 29.5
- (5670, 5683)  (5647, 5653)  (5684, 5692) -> 0.03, 28.8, 29.3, 29.6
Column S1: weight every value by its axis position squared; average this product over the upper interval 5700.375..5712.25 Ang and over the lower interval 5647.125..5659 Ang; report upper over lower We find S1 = 1.0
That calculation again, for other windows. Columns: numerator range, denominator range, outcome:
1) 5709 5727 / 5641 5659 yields 1.01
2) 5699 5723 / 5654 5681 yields 1.00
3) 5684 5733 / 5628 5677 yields 1.02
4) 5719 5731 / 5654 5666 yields 1.02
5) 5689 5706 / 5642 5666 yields 1.02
